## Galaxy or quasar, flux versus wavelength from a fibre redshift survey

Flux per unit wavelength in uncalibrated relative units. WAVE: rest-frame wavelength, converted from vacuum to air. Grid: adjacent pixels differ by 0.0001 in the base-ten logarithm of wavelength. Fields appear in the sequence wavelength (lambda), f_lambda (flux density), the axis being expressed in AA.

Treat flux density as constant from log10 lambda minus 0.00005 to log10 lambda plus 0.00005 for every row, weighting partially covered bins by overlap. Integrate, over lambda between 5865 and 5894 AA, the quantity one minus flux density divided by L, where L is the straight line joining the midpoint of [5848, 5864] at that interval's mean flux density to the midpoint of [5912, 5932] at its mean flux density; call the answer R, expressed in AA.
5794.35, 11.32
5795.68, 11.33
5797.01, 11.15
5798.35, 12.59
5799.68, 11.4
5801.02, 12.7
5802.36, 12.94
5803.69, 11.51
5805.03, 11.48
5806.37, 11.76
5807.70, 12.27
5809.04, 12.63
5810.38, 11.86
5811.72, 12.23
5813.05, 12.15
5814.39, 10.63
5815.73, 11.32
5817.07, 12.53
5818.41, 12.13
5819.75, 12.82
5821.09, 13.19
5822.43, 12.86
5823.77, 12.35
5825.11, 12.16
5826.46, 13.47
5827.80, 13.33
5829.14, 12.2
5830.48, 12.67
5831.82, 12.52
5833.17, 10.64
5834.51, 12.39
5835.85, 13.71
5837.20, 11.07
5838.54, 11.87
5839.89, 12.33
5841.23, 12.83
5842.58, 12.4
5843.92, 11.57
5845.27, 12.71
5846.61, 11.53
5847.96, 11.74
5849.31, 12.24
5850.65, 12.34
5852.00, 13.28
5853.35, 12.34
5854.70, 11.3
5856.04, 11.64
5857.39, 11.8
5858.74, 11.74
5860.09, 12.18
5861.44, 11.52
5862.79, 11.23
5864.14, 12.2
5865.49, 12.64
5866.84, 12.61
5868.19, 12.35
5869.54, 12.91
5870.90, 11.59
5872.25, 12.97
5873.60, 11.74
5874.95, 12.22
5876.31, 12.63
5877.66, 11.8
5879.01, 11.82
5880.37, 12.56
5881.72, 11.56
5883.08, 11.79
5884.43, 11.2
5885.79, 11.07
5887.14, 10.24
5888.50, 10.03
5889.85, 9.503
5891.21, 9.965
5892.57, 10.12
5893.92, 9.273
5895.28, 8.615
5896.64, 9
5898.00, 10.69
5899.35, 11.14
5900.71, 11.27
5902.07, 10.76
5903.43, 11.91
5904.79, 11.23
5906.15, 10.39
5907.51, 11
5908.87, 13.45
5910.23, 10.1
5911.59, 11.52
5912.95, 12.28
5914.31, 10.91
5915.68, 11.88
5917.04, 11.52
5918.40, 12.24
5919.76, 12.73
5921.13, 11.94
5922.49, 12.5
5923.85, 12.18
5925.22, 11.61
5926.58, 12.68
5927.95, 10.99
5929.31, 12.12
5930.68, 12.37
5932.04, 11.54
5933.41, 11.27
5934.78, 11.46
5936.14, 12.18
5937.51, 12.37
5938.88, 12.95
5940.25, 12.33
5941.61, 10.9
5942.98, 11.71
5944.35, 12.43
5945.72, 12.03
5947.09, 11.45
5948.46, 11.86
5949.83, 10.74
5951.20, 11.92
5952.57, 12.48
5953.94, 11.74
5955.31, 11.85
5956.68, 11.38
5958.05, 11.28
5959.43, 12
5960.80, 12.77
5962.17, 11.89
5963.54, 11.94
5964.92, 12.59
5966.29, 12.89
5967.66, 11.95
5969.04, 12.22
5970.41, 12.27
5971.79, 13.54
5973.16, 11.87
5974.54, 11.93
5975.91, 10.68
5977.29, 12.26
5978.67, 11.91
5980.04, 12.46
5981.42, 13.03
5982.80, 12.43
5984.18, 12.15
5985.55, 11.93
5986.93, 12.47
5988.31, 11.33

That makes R 1.09 AA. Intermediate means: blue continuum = 12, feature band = 11.5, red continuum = 12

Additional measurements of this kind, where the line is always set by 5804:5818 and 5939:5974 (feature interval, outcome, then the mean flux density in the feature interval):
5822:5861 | -1.1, 12.2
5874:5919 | 3.3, 11.1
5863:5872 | -0.3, 12.3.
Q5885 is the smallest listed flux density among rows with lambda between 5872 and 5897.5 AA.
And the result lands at 8.615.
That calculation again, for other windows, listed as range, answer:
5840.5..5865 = 11.23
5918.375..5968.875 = 10.74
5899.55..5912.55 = 10.1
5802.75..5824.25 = 10.63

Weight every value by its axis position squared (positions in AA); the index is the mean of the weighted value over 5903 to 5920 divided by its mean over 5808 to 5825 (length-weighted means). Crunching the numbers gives 0.98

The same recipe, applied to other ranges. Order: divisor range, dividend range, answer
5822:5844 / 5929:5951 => 0.99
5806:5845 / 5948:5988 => 1.03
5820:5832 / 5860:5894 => 0.92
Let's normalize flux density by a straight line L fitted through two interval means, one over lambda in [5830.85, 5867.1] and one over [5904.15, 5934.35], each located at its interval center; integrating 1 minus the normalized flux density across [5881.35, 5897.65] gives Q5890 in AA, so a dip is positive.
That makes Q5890 2.3 AA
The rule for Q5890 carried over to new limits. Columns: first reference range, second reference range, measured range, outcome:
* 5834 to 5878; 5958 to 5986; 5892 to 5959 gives 3.70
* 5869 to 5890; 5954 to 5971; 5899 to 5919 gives 0.60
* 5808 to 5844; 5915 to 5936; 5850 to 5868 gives 0.17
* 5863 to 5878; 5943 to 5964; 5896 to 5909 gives 1.22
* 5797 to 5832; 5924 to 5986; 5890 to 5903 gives 2.16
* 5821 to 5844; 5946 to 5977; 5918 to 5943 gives 0.15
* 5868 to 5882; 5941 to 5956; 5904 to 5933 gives 0.39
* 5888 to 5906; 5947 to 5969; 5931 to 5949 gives -0.70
